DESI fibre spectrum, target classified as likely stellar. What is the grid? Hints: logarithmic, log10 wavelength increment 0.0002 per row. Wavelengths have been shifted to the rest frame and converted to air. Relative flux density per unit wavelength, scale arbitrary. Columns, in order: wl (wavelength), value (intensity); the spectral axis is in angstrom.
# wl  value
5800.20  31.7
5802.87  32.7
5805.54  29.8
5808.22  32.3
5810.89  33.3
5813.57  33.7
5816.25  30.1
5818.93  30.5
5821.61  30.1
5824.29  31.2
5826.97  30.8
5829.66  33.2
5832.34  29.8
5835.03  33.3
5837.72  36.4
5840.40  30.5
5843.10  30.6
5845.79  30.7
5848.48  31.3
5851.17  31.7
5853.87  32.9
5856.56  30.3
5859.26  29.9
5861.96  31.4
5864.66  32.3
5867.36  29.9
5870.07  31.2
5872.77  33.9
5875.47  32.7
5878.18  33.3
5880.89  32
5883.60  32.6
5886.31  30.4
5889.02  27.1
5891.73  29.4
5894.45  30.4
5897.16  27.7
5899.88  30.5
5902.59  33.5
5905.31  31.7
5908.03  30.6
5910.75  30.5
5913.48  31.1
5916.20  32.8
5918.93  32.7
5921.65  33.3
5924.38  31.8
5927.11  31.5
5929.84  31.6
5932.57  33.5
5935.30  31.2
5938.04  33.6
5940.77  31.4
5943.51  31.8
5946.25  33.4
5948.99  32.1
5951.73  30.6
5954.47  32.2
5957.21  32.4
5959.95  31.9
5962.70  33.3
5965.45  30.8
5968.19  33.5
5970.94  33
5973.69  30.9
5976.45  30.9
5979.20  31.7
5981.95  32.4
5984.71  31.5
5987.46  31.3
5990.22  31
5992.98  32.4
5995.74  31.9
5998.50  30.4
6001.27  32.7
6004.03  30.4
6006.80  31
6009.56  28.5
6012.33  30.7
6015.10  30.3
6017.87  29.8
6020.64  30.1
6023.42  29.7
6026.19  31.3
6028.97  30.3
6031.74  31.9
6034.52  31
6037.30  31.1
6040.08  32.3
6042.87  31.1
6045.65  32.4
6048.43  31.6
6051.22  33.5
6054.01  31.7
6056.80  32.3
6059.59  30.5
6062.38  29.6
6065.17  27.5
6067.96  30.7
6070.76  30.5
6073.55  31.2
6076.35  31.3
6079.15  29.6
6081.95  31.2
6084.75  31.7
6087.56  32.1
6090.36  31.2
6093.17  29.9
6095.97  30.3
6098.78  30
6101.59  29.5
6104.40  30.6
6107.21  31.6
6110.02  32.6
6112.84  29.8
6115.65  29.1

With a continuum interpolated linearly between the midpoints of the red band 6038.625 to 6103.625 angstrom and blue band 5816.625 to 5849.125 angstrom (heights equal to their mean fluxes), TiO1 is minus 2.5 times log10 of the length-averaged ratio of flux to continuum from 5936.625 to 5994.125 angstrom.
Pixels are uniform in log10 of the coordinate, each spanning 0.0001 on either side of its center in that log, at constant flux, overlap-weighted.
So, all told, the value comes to -0.03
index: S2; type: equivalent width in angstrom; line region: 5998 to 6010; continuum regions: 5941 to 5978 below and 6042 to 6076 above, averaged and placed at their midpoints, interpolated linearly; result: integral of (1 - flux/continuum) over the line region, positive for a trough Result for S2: 0.3 angstrom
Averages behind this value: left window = 32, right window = 31.1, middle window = 30.8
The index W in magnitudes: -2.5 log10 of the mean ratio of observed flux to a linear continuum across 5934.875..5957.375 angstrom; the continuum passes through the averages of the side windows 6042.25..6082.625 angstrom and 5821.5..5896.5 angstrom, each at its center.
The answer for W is -0.03 mag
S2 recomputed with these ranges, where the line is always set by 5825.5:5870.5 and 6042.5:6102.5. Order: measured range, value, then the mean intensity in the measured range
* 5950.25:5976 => -0.7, 32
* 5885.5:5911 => 1.0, 30.2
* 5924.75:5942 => -0.5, 32.1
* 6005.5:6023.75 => 0.6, 30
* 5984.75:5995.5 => -0.2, 31.6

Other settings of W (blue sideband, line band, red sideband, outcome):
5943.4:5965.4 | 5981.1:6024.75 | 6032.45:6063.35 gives 0.034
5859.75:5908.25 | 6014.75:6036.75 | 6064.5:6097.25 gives 0.008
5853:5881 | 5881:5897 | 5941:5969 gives 0.067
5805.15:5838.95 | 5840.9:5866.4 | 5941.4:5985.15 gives 0.026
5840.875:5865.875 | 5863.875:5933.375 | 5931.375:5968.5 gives 0.008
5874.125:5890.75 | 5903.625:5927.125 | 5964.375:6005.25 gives -0.014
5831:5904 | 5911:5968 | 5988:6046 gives -0.035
